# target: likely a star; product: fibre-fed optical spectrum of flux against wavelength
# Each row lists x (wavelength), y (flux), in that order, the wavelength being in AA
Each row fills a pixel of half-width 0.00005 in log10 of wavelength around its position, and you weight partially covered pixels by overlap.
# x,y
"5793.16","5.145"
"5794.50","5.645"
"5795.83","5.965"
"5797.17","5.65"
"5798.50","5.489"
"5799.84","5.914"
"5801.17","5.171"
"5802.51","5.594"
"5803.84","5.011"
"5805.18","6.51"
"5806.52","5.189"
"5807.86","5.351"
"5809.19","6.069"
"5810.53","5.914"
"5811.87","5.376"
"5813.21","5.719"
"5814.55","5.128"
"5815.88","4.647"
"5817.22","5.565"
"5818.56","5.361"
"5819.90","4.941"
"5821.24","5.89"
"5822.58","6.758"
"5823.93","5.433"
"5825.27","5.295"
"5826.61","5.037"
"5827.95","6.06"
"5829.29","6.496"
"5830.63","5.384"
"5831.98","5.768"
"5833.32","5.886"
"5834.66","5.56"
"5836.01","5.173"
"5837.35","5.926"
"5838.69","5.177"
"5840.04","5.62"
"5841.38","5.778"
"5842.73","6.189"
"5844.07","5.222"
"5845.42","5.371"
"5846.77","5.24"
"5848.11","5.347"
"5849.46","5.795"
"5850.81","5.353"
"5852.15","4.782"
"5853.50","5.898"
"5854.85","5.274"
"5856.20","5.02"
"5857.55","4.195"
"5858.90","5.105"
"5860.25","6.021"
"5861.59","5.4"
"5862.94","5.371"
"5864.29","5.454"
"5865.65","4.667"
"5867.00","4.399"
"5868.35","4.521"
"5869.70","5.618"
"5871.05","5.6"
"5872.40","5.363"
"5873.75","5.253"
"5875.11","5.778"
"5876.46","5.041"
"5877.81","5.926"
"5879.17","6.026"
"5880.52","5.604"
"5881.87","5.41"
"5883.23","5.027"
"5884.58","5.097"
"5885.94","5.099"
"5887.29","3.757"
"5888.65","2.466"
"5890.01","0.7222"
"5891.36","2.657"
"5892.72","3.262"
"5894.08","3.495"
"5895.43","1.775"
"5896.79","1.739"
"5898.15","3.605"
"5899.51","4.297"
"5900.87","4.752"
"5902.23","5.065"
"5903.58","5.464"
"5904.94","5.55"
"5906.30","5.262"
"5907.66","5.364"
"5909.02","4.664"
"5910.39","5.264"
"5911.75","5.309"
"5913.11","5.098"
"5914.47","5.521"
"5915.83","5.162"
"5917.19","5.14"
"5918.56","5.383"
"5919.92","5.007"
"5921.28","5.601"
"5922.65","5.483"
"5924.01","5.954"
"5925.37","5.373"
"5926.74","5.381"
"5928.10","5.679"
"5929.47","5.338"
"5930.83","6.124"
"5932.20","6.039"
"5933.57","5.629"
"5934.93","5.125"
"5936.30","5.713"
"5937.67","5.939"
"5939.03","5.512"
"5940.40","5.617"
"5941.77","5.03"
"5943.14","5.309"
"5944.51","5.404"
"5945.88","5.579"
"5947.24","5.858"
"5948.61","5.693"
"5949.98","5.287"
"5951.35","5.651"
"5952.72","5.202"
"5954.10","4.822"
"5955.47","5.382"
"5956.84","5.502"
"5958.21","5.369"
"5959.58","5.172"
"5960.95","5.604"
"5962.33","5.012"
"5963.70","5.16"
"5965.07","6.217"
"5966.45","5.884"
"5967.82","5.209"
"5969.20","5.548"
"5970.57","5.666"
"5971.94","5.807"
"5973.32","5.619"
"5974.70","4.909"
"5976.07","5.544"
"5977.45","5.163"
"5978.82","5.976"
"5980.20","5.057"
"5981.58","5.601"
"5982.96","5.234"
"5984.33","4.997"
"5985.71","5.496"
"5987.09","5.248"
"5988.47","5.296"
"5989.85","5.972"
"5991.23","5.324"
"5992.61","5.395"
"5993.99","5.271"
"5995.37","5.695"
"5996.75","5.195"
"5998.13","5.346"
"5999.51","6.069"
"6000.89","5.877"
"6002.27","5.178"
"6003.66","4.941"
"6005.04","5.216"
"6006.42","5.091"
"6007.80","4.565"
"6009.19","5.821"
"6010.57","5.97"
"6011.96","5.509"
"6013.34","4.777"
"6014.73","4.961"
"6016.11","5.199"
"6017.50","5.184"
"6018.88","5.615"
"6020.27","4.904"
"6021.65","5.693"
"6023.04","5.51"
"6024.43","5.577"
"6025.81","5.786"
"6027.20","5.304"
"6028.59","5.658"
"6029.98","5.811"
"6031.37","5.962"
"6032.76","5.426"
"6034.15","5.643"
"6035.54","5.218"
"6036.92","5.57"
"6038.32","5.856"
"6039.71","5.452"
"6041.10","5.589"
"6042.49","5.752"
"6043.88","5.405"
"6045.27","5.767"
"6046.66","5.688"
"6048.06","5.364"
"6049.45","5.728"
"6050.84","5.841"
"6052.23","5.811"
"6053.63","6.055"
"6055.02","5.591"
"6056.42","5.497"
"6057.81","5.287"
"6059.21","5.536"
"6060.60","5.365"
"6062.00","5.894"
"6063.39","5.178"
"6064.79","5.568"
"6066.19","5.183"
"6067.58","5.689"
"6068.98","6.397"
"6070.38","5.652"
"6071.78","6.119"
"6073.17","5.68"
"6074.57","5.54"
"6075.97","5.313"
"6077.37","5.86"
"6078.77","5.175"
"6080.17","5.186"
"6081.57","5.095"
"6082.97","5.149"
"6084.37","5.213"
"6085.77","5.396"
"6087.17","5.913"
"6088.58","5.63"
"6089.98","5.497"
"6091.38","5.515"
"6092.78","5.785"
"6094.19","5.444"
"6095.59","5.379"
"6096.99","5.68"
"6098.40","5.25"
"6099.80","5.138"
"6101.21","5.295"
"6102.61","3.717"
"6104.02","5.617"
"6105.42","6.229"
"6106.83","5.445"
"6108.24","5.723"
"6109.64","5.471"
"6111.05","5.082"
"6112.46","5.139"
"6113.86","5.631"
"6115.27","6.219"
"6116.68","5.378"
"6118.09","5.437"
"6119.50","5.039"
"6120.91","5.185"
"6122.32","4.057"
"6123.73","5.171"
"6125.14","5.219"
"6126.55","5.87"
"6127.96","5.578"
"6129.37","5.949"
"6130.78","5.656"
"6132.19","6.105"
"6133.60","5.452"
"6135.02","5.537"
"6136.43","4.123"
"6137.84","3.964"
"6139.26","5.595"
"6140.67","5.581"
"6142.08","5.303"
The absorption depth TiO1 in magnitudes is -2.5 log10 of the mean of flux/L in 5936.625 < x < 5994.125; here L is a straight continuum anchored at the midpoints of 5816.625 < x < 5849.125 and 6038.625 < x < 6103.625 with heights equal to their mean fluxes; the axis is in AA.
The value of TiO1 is 0.02 mag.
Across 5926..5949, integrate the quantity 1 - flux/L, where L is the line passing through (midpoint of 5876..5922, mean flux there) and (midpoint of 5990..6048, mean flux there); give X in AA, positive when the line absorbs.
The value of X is -3.54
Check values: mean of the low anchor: 4.55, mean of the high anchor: 5.46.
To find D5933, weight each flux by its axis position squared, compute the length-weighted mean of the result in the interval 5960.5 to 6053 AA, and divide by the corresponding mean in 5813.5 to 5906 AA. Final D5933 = 1.15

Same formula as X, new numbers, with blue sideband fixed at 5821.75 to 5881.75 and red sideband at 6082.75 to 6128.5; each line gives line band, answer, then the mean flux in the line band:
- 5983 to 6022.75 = 0.5 AA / 5.35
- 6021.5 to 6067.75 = -1.7 AA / 5.59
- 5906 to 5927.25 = 0.5 AA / 5.31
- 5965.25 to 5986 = -0.2 AA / 5.46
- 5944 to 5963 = 0.1 AA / 5.4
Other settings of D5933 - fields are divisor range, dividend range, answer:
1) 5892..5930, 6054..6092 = 1.21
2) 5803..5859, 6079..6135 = 1.08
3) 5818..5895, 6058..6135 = 1.15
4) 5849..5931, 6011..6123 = 1.19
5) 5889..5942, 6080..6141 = 1.18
